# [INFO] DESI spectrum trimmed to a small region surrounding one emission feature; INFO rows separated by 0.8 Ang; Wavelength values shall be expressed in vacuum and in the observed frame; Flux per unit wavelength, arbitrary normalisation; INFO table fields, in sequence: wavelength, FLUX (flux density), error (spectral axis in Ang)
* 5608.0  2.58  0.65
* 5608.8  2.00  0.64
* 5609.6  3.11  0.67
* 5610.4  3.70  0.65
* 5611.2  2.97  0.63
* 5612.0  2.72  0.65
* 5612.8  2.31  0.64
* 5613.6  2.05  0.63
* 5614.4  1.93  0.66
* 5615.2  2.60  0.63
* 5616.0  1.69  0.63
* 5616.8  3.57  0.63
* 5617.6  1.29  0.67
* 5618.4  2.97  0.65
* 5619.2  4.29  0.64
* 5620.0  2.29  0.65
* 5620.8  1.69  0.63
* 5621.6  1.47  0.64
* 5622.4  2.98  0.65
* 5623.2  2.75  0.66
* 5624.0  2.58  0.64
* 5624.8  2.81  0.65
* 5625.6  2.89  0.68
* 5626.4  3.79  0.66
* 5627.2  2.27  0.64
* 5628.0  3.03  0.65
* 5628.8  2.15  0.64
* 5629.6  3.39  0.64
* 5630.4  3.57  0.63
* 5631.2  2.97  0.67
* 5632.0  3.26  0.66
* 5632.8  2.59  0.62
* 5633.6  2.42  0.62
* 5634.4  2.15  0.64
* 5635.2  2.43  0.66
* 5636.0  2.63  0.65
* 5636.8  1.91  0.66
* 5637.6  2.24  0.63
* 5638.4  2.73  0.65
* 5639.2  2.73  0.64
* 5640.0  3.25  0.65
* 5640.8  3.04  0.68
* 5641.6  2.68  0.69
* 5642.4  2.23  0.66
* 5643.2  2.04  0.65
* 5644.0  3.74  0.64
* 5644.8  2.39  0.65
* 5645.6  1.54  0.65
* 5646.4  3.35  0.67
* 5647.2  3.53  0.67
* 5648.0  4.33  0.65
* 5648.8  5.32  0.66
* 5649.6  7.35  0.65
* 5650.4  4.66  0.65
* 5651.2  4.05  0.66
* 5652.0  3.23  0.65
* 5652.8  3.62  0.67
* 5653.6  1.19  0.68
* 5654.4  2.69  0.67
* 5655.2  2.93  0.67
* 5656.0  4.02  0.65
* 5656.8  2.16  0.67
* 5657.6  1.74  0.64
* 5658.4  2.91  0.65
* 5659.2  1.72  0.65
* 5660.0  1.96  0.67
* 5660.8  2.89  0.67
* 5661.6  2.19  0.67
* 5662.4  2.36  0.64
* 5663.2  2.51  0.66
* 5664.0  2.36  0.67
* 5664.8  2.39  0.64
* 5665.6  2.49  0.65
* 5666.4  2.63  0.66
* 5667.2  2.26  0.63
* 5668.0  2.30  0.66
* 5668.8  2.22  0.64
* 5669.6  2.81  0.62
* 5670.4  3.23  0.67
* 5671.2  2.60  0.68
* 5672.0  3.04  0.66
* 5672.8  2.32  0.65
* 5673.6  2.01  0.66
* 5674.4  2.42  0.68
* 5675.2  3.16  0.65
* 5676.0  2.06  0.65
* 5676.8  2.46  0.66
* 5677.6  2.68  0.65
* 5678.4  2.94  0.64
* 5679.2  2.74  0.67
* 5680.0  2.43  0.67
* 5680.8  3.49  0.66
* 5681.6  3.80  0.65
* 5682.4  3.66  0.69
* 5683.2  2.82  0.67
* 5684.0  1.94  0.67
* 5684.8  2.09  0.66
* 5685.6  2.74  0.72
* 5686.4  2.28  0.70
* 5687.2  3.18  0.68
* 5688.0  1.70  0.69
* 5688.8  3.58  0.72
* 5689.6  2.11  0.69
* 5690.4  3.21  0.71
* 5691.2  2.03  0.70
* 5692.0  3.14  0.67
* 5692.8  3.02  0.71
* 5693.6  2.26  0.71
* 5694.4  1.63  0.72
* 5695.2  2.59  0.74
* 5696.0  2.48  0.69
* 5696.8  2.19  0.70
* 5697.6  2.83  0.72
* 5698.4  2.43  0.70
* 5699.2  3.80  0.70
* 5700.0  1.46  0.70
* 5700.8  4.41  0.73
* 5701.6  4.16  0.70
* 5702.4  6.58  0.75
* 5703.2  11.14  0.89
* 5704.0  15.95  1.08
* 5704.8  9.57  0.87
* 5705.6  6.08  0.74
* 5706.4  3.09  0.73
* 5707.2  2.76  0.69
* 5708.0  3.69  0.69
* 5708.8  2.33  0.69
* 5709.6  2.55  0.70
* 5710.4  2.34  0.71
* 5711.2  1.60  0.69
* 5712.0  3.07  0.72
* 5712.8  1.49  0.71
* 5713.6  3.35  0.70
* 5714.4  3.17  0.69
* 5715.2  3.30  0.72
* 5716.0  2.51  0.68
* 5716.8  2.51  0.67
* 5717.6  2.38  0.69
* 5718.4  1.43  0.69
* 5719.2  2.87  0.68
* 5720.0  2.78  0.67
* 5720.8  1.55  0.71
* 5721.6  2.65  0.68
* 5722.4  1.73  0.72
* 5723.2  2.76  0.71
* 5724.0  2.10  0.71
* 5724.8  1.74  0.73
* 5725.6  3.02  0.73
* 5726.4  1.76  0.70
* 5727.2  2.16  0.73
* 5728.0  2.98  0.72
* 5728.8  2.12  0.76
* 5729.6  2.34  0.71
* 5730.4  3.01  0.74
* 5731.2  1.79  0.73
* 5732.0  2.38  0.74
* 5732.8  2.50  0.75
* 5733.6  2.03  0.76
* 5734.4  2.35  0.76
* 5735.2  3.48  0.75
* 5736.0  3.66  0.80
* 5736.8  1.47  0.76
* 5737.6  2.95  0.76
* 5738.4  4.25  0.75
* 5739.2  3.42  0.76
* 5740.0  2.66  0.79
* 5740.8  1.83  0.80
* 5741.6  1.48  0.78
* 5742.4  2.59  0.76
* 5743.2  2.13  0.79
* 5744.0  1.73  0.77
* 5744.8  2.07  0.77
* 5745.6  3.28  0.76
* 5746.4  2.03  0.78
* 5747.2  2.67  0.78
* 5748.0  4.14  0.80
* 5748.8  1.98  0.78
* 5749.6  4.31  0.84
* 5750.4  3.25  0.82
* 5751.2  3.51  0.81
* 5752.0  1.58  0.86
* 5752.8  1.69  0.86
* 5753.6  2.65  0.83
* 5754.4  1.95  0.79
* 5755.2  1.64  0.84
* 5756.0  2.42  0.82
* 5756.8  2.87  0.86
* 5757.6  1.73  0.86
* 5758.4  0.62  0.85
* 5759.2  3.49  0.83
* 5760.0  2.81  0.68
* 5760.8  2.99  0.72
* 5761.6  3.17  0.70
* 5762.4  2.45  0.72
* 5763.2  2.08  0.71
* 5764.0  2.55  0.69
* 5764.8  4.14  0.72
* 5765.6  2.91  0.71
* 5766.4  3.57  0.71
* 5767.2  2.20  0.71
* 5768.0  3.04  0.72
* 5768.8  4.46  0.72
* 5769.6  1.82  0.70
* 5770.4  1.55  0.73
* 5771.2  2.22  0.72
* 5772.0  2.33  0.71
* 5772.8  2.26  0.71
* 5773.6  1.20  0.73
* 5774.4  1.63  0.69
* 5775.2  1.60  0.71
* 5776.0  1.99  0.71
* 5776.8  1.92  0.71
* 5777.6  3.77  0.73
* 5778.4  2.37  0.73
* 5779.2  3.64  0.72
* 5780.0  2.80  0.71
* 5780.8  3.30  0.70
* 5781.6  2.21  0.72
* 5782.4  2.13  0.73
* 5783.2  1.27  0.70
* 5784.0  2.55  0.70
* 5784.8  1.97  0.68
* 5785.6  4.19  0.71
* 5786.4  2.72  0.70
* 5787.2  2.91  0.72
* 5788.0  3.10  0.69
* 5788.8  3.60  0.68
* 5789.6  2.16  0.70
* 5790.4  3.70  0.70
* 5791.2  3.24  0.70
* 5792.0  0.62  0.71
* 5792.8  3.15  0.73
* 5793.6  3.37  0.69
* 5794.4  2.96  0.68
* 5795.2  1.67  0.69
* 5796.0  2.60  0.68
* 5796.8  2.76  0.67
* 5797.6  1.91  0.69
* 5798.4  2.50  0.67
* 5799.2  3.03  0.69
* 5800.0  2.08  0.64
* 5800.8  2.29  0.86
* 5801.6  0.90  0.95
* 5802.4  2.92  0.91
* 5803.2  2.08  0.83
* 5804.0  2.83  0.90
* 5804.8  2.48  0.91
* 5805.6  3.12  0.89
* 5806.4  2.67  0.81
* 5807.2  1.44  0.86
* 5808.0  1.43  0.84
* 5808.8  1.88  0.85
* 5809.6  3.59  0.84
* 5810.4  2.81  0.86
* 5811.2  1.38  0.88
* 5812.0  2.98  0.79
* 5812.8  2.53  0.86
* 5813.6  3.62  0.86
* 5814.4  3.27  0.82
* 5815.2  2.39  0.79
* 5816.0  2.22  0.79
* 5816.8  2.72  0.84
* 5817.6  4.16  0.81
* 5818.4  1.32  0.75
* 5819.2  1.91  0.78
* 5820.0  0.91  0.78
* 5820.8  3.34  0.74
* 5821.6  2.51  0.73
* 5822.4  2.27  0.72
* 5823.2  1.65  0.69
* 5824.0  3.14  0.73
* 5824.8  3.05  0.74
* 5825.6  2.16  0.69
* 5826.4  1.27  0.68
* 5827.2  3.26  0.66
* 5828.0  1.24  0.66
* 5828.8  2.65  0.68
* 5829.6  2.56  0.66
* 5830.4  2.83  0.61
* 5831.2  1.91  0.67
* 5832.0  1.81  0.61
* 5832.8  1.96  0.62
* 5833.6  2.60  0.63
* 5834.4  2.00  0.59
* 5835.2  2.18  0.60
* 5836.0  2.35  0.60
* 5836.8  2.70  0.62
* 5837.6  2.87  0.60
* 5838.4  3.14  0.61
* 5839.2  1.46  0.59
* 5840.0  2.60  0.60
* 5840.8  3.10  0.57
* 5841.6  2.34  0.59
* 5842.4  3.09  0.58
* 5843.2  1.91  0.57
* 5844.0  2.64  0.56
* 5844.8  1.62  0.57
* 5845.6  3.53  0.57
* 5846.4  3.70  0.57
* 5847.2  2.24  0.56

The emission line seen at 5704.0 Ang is [O III]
